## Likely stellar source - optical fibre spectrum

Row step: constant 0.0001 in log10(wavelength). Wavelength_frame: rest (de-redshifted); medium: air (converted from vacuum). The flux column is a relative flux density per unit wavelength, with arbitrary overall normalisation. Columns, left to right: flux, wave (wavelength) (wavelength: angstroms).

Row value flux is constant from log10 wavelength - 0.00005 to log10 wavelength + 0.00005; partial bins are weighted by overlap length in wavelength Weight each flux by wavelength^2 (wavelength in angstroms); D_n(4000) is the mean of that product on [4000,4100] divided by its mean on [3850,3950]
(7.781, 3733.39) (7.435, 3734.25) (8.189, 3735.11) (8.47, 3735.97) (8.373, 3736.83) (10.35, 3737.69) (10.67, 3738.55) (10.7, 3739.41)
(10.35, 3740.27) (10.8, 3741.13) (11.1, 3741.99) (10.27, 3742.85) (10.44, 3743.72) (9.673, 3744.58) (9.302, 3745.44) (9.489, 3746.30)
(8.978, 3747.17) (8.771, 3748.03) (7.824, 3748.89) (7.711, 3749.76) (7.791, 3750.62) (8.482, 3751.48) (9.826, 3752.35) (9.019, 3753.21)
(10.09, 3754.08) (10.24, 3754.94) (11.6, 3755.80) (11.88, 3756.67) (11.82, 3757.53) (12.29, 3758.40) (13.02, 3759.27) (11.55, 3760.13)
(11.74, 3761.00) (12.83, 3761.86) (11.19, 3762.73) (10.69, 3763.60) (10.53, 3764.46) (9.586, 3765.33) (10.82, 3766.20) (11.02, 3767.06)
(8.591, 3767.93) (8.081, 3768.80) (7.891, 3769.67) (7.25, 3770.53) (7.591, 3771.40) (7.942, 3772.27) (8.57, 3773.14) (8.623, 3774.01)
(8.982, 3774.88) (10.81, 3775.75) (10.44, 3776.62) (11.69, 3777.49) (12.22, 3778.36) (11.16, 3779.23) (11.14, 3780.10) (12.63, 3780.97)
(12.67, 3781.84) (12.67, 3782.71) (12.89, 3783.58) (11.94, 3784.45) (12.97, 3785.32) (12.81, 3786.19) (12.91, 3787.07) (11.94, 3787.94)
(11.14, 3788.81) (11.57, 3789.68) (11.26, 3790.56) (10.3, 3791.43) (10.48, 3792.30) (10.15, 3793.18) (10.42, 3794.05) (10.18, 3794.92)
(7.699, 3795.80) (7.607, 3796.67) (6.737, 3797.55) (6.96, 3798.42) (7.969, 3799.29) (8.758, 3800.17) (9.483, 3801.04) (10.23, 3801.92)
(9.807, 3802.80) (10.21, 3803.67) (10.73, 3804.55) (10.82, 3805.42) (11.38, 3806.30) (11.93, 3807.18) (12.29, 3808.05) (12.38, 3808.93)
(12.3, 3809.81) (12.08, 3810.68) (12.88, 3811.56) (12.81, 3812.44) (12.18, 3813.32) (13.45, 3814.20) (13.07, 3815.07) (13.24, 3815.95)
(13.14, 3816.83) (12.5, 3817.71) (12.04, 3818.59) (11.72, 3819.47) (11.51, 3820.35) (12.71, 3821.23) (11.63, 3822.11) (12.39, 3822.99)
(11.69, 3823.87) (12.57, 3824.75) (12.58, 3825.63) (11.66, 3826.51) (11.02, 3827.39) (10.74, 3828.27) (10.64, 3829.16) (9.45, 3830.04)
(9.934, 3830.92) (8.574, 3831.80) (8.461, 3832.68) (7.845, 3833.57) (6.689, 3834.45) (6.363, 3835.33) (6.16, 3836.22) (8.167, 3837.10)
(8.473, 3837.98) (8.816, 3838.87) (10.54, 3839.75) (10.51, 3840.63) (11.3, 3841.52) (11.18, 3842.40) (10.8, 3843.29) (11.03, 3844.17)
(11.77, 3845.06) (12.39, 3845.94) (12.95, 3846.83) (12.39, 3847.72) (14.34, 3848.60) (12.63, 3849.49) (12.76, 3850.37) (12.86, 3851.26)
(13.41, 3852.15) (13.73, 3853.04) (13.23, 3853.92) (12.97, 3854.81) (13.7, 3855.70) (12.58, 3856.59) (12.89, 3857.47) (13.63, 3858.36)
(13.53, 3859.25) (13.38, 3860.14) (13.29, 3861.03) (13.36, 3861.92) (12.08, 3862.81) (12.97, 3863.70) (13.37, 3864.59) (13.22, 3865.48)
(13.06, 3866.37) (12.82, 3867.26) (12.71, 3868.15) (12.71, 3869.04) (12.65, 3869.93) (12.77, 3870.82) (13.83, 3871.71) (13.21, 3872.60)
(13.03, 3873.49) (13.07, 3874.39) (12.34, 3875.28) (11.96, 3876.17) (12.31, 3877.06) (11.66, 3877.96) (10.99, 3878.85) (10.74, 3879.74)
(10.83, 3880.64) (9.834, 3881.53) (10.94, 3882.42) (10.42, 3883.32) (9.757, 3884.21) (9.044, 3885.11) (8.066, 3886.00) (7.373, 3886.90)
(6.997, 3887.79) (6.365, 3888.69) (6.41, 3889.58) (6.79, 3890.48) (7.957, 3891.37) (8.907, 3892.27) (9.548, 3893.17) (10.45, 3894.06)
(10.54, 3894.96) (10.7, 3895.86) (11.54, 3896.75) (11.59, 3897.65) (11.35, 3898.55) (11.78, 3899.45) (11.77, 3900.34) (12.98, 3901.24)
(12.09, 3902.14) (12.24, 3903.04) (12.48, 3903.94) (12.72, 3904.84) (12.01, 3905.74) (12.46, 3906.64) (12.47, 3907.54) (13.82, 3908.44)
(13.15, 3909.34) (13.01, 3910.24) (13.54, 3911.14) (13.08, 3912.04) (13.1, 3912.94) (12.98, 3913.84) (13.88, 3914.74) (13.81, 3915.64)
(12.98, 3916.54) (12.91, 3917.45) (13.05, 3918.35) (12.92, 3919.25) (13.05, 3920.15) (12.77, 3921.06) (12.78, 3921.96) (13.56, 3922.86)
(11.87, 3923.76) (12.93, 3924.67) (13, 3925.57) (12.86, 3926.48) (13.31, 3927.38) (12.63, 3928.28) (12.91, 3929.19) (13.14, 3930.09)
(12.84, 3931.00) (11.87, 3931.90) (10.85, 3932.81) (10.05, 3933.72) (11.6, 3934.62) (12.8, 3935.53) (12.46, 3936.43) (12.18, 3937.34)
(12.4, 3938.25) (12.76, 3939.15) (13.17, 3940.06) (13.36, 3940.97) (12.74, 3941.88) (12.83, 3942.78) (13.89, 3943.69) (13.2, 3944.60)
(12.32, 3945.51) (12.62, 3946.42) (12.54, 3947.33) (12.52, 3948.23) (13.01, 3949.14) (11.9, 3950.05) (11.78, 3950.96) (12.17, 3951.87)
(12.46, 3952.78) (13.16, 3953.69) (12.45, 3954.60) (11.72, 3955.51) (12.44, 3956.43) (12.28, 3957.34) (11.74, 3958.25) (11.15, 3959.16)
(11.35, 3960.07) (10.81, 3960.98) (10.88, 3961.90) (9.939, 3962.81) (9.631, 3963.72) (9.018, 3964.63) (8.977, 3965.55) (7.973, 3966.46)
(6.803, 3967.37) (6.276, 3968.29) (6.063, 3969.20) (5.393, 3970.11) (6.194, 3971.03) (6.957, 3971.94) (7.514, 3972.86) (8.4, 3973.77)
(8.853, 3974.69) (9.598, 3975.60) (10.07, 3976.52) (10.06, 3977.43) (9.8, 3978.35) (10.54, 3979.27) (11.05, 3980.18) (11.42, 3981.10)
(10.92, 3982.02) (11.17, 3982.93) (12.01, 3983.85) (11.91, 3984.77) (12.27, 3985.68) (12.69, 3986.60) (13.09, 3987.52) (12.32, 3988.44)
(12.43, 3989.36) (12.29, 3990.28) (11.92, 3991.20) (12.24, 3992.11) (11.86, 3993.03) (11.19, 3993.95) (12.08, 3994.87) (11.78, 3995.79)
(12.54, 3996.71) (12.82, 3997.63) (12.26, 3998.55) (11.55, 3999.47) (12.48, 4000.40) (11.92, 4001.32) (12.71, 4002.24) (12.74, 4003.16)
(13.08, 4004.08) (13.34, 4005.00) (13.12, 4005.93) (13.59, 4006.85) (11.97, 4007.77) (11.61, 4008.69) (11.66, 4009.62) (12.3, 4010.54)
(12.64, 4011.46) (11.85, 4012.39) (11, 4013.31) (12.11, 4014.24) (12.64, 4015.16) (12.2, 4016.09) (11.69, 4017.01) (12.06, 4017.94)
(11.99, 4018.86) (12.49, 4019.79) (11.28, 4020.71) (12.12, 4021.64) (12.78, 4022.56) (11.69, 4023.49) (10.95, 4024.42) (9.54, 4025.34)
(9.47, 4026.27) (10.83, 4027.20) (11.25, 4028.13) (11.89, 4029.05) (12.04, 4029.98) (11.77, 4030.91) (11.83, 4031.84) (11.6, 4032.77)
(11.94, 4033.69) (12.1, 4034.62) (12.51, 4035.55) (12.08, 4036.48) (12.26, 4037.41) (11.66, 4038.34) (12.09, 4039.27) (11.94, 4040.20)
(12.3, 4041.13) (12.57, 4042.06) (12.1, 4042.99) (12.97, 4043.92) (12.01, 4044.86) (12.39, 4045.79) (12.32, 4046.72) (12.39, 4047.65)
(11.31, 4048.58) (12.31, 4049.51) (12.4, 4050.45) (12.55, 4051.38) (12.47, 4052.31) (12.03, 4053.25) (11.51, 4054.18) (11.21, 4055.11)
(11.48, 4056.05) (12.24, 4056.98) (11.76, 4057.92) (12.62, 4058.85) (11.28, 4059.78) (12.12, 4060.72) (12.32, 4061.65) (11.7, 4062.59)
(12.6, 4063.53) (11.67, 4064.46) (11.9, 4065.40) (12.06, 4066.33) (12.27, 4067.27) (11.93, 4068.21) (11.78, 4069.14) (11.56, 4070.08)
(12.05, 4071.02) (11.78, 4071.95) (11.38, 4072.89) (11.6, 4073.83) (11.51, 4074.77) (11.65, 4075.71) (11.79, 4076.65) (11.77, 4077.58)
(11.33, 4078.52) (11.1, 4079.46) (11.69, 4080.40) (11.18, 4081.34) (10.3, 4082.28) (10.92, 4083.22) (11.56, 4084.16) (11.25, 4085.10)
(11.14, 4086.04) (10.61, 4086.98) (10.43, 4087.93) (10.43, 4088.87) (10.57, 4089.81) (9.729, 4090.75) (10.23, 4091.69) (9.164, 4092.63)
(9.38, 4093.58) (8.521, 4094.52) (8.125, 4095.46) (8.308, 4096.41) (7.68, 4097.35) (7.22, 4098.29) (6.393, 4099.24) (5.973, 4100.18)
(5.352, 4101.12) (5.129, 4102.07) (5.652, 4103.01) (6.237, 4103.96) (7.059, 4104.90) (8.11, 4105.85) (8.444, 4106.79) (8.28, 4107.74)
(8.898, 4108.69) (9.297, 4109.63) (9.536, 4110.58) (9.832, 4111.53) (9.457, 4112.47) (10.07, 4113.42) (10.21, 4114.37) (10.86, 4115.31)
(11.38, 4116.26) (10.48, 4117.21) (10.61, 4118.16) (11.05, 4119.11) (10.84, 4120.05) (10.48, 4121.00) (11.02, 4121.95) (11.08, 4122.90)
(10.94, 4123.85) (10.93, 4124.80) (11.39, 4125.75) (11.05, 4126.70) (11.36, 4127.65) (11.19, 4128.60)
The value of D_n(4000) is 1.0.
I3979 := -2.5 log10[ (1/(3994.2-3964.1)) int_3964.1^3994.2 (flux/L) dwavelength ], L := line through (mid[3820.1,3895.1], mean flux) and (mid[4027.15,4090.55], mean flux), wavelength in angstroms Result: 0.16 mag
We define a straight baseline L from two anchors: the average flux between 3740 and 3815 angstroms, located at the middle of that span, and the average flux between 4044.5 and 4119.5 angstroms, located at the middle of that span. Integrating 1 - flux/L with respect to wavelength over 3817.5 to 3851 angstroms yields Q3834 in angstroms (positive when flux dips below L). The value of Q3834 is -0.9 angstroms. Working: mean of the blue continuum 10.5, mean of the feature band 10.8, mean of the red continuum 10.5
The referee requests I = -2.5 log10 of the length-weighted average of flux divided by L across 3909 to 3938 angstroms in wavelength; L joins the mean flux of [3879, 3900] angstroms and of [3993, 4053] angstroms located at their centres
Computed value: -0.25 mag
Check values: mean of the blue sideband 9.51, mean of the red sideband 12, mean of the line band 12.7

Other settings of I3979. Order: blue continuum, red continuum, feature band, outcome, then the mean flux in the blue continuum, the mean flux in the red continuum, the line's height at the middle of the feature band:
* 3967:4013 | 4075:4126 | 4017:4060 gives -0.14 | 11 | 9.65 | 10.4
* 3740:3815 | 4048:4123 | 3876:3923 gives -0.09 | 10.5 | 10.4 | 10.5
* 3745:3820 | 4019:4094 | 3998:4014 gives -0.08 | 10.6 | 11.6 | 11.4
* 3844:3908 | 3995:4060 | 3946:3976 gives 0.17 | 11.7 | 12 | 11.9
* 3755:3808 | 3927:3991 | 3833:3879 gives -0.11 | 10.5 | 11.2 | 10.8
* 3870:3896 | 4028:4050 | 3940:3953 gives -0.16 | 10.3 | 12.1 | 11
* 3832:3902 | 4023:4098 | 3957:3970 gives 0.20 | 11.2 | 11.4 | 11.3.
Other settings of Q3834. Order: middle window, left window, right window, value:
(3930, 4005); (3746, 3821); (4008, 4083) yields 1.23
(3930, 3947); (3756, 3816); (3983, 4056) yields -1.24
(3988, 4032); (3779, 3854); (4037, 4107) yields -4.72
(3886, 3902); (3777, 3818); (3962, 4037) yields 2.26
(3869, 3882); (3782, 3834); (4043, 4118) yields -1.38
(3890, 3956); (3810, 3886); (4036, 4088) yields -3.05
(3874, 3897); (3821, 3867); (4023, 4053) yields 3.54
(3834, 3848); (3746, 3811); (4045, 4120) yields 0.61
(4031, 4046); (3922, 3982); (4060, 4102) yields -1.99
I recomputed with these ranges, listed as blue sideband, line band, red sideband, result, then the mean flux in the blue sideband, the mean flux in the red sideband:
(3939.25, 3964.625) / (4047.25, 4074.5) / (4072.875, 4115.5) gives -0.19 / 12.1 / 9.43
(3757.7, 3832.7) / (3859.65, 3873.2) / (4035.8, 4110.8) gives -0.20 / 10.9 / 10.7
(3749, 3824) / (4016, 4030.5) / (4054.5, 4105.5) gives -0.11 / 10.8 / 10.3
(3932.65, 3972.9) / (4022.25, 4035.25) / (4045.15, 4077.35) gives 0.02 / 11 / 11.9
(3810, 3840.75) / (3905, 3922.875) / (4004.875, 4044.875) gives -0.15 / 10.8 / 11.9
